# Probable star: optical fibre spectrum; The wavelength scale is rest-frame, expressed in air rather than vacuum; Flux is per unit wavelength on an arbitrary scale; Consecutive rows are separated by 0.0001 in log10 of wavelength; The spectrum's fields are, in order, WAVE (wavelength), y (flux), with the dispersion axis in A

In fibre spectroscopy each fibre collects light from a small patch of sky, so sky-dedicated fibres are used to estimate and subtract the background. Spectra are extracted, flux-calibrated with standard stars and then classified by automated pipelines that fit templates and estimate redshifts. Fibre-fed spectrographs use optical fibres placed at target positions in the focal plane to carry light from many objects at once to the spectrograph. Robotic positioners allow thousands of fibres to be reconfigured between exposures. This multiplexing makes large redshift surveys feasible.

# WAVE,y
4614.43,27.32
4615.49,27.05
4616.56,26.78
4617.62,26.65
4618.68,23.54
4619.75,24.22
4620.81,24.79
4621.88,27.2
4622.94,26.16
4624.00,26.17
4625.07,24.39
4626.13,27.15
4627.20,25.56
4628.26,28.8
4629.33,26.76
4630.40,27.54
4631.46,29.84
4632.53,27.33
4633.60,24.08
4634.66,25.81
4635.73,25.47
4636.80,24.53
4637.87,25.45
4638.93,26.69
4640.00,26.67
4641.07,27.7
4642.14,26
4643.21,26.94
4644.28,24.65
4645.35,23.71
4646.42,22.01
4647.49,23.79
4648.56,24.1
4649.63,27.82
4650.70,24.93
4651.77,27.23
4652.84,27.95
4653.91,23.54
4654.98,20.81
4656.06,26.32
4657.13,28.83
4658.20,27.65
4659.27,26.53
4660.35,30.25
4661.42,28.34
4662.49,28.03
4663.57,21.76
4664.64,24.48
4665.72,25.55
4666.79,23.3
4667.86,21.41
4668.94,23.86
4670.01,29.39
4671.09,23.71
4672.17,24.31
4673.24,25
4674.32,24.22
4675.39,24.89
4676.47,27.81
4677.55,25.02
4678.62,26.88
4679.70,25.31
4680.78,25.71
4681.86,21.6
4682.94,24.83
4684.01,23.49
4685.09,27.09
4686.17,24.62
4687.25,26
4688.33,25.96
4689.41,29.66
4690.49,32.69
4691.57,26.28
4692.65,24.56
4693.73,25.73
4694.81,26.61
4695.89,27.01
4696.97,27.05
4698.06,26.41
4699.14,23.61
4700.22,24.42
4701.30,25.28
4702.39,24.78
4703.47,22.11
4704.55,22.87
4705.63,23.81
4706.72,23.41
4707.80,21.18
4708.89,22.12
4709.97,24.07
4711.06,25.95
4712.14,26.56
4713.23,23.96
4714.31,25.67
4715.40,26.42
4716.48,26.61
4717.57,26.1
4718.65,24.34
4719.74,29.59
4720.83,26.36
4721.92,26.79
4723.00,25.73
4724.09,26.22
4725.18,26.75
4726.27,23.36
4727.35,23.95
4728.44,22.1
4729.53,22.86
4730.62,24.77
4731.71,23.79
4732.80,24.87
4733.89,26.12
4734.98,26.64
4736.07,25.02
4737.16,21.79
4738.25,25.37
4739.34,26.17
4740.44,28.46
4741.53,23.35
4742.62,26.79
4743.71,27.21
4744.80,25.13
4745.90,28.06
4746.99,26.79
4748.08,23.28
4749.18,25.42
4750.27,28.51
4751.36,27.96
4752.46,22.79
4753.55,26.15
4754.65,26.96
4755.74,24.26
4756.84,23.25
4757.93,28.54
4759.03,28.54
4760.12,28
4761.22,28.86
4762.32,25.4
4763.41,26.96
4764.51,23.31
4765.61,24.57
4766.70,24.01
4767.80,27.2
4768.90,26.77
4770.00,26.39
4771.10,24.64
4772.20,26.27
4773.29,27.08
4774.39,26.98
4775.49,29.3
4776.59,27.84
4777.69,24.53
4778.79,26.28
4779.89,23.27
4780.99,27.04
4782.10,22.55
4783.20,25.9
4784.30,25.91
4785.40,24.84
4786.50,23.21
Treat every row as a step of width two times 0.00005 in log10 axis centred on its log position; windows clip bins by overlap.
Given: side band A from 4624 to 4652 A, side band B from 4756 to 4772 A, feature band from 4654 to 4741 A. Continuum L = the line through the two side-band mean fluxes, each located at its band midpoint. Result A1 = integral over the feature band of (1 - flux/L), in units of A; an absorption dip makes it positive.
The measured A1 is 2.3 A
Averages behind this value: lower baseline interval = 25.9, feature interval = 25.3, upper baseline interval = 26.1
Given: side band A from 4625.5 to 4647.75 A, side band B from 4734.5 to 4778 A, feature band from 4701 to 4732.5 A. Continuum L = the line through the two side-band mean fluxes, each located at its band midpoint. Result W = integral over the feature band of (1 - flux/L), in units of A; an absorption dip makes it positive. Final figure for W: 1.6 A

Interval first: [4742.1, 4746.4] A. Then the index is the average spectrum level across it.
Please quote 26.8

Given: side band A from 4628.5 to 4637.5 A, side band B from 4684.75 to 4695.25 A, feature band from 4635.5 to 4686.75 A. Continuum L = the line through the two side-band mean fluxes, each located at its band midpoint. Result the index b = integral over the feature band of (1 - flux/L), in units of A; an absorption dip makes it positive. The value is 2.4 A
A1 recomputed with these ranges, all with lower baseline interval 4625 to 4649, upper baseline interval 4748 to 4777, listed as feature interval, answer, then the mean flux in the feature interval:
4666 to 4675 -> 0.5 A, 24.5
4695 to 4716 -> 1.2 A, 24.6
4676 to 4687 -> 0.3 A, 25.2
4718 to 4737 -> 0.7 A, 25.2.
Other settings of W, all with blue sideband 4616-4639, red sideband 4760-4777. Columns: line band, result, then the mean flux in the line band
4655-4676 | 0.5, 25.6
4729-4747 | 0.6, 25.4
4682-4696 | -0.1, 26.4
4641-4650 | 0.4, 25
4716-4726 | 0.0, 26.4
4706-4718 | 0.7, 24.7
